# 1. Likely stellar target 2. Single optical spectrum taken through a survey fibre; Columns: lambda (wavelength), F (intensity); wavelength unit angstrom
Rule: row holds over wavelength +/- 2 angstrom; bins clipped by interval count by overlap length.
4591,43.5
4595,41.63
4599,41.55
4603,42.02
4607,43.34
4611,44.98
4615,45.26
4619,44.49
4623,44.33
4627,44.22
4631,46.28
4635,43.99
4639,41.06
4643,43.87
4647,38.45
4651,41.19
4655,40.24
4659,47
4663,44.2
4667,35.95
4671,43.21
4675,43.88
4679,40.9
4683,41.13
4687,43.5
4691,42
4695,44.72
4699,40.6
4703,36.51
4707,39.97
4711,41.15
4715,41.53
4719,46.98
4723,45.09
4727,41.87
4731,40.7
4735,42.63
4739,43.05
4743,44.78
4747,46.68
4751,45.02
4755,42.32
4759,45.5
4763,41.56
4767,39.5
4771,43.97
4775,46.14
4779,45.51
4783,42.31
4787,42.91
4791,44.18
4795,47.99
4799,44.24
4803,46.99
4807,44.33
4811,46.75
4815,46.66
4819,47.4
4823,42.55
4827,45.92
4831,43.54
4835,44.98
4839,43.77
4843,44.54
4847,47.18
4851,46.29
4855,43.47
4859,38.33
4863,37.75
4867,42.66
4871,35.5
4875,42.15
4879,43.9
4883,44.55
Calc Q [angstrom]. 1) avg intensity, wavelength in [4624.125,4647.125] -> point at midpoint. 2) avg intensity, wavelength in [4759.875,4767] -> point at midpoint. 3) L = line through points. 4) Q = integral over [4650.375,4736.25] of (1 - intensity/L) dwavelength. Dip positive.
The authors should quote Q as 1.1 angstrom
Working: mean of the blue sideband 43.4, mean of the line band 42.1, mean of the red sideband 41.6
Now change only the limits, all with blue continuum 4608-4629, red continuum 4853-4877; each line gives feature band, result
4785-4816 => -3.2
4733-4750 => -0.8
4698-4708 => 1.0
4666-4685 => 1.0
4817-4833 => -1.6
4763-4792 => -1.2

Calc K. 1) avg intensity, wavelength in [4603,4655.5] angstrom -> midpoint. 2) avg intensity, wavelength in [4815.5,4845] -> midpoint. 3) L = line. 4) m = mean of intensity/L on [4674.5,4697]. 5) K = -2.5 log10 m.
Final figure 0.03 mag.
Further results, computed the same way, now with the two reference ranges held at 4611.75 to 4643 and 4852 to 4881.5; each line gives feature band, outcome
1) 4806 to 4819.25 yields -0.116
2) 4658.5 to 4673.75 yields 0.037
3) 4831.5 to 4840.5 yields -0.077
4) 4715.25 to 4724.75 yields -0.057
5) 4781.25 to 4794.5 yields -0.045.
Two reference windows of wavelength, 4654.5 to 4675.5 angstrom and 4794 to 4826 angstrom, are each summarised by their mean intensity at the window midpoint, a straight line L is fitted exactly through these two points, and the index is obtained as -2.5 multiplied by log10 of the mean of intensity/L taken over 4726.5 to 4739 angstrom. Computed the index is 0.05 mag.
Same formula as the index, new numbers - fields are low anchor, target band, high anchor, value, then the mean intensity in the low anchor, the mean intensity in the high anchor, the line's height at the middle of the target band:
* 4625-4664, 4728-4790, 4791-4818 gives 0.042 mag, 43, 46.1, 45.2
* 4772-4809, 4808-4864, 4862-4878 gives -0.057 mag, 44.9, 39.9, 42.1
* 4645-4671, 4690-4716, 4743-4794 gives 0.040 mag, 41.3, 43.9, 42.4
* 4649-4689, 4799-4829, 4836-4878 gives -0.085 mag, 42.1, 42.3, 42.2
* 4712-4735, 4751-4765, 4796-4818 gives 0.022 mag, 43.1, 46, 44.3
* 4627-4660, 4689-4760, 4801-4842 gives 0.027 mag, 42.7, 45.3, 43.9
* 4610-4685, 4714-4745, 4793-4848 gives 0.017 mag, 42.8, 45.5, 44.1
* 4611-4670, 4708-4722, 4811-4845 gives 0.017 mag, 43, 45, 43.8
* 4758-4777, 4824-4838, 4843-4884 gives -0.050 mag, 43.2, 42.2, 42.6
